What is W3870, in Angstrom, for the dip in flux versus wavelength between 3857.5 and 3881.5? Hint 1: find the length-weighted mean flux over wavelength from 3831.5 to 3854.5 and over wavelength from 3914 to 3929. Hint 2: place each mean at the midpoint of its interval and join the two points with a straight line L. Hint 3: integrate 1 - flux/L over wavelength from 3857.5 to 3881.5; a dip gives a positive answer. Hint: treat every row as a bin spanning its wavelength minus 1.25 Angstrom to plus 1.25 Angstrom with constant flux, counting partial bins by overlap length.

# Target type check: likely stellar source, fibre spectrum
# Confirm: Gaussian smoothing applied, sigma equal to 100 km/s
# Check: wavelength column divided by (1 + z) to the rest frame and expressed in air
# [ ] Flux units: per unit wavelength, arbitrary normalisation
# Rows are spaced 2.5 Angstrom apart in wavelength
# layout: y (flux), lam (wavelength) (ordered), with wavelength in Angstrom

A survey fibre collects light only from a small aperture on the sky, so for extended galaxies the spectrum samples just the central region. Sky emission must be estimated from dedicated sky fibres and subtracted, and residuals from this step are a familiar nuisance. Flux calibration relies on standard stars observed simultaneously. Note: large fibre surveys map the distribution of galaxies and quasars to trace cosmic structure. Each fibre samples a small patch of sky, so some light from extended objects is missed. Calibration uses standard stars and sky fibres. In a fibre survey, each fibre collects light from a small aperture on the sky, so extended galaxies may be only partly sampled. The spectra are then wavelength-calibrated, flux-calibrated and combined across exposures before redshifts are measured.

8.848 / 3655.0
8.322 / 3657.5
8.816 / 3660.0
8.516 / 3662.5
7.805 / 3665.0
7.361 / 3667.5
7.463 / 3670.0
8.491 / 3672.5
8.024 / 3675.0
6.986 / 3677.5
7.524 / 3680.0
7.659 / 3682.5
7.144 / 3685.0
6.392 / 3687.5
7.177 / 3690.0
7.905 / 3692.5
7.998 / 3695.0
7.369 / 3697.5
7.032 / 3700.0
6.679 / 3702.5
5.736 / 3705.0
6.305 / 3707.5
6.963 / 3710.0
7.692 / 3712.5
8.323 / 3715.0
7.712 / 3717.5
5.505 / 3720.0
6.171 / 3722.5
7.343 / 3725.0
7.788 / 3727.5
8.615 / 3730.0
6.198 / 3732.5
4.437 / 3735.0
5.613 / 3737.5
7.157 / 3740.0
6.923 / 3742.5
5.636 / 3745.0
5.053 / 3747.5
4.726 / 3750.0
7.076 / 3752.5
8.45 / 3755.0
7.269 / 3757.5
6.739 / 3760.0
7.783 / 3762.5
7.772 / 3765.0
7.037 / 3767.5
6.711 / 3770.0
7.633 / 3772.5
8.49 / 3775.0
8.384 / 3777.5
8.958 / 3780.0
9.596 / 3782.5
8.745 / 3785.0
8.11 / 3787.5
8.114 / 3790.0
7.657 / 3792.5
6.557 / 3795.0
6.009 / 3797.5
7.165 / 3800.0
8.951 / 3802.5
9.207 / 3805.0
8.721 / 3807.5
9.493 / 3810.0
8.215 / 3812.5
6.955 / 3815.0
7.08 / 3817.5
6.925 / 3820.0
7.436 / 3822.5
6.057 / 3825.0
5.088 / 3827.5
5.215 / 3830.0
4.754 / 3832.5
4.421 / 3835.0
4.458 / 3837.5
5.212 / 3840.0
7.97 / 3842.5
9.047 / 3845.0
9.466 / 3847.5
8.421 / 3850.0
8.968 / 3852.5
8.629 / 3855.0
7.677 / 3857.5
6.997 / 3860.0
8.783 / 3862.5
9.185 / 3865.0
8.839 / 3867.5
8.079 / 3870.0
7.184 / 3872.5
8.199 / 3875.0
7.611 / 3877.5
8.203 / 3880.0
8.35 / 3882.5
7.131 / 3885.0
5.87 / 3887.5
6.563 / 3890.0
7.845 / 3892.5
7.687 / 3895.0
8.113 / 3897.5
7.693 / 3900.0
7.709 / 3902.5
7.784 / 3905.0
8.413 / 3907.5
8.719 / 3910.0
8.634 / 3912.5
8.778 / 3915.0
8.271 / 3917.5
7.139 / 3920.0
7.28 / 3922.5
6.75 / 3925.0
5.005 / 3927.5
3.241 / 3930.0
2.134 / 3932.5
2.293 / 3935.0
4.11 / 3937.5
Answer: -3.5 Angstrom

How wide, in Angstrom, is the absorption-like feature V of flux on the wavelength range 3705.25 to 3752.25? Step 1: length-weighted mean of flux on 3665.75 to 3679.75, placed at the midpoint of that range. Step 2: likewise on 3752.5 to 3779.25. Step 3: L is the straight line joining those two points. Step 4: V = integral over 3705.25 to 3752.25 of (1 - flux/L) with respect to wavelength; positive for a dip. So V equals 6.7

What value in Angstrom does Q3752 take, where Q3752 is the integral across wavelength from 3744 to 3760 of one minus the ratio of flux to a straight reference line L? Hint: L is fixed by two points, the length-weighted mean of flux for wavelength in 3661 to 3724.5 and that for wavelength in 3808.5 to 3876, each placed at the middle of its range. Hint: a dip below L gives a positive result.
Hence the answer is 2.0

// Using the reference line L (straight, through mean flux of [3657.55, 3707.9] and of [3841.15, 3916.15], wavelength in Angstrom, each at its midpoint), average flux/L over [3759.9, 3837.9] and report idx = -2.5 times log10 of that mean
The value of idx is 0.06 mag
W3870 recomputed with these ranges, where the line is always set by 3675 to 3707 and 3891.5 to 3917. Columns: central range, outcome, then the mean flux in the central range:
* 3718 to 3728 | 0.8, 6.7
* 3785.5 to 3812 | -1.3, 8.03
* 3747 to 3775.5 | 1.5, 7.08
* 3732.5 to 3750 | 3.9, 5.75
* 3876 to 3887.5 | 0.6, 7.62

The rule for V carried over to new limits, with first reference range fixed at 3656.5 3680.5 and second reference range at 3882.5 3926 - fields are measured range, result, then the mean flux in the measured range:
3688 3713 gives 2.7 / 7.05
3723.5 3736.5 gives 1.7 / 6.84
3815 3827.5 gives 1.7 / 6.7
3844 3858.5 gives -1.8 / 8.71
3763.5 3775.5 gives 0.6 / 7.47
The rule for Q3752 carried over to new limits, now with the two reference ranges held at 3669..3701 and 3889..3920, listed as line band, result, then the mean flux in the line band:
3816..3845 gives 6.7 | 6.02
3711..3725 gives 0.8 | 7.1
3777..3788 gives -1.6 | 8.83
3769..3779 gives -0.2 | 7.86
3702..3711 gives 1.4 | 6.38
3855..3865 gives -0.3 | 8.09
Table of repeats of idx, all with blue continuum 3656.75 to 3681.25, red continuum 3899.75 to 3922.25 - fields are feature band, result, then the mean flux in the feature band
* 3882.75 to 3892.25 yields 0.18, 6.85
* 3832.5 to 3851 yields 0.18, 6.83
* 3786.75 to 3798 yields 0.10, 7.34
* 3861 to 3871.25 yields -0.08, 8.68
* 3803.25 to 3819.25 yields -0.03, 8.26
